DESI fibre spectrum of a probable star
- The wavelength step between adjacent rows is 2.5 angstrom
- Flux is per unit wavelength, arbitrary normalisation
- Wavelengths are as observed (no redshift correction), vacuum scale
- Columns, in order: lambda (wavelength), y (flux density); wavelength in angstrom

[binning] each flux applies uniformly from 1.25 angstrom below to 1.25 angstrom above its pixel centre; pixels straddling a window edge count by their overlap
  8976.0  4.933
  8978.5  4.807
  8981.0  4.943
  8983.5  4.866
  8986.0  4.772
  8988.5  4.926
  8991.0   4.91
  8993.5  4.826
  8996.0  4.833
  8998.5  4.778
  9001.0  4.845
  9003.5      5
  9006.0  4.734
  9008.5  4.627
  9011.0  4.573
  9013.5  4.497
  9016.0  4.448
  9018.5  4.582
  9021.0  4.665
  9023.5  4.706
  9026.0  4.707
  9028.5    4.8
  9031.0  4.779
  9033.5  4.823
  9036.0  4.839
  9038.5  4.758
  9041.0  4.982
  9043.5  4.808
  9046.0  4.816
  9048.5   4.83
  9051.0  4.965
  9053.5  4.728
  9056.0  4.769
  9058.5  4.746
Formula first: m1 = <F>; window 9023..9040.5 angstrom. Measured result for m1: 4.78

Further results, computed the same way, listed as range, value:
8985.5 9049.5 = 4.76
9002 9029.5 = 4.67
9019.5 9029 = 4.71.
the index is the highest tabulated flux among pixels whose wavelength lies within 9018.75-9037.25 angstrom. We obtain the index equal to 4.839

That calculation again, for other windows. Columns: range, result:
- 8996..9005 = 5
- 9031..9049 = 4.982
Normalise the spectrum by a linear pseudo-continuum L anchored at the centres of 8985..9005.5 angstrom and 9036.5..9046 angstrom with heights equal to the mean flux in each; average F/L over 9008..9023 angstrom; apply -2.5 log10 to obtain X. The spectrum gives 0.07 mag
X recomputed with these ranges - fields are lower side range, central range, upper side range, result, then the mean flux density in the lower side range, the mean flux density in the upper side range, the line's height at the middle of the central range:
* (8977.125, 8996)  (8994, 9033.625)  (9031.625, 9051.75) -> 0.03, 4.86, 4.85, 4.86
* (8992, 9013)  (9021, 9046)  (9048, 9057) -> 0.00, 4.77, 4.82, 4.8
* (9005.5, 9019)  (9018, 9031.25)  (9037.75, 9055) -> -0.01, 4.57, 4.84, 4.67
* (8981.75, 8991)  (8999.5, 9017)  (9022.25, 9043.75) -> 0.04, 4.87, 4.8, 4.84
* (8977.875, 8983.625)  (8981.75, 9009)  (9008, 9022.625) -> -0.02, 4.88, 4.57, 4.75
